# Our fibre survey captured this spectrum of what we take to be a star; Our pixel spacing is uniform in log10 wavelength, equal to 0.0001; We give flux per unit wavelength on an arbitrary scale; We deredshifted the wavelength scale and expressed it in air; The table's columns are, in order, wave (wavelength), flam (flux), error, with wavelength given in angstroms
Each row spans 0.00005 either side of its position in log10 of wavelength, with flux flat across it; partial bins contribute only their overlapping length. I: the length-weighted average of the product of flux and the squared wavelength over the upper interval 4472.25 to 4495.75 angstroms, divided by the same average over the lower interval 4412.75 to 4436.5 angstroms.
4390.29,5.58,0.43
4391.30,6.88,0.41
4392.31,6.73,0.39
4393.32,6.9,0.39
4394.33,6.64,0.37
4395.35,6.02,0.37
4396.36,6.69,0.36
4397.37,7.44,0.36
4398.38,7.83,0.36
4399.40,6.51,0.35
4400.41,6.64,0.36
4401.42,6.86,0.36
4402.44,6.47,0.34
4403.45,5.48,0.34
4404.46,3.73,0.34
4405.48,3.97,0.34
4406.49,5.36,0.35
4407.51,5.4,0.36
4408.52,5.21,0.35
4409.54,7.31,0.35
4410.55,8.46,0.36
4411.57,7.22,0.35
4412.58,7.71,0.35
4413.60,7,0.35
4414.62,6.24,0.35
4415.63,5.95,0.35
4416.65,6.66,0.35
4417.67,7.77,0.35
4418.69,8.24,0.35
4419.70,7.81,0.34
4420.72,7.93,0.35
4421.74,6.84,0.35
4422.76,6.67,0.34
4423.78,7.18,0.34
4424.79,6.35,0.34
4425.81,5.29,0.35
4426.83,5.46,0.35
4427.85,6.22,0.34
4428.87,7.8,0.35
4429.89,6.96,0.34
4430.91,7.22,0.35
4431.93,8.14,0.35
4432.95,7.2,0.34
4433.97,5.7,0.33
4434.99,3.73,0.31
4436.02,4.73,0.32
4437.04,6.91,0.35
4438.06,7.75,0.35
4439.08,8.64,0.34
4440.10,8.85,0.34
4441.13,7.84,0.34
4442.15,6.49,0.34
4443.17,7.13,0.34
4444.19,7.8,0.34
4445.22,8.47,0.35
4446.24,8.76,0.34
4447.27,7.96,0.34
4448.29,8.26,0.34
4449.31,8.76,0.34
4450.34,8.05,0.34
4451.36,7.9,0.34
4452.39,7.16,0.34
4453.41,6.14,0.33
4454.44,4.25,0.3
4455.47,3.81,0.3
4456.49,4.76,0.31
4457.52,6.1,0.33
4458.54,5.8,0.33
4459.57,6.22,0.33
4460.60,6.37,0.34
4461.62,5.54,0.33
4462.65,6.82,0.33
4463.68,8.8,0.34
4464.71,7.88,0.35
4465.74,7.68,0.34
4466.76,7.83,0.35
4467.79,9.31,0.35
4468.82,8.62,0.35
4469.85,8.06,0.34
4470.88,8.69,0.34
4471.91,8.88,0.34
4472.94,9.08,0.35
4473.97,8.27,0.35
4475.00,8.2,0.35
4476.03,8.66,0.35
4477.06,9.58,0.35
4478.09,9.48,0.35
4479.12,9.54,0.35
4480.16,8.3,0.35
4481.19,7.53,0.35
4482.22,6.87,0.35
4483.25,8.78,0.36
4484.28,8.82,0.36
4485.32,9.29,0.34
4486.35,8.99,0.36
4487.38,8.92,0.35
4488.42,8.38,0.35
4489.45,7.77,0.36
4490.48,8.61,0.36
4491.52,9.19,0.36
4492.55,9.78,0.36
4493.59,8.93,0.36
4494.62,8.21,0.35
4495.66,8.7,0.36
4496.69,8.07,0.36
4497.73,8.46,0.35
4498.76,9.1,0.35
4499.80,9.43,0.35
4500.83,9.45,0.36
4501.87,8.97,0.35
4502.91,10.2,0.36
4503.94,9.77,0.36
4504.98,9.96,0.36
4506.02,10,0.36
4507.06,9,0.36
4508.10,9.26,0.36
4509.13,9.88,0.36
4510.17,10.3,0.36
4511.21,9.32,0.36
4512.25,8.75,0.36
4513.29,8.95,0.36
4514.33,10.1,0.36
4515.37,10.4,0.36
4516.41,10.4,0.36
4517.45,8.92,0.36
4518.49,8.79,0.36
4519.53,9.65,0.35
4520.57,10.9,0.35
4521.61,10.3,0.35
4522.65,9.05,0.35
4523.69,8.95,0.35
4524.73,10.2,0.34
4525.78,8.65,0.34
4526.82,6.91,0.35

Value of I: 1.34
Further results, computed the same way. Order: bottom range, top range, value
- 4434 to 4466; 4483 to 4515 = 1.35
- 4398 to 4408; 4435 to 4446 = 1.29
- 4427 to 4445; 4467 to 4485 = 1.25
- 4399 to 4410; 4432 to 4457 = 1.25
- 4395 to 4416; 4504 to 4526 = 1.59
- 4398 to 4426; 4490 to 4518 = 1.48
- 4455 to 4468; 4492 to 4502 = 1.36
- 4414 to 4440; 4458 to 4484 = 1.20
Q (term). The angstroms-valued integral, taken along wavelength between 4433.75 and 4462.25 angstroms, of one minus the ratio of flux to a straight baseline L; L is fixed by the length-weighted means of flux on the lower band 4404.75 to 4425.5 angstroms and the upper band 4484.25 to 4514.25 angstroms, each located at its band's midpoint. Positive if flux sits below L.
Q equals 3.2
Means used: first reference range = 6.72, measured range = 6.79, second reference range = 9.14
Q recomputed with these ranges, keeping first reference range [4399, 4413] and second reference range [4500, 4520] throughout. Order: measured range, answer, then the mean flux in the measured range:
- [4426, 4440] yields 0.73 angstroms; 6.68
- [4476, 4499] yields 0.37 angstroms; 8.69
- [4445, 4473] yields 2.08 angstroms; 7.32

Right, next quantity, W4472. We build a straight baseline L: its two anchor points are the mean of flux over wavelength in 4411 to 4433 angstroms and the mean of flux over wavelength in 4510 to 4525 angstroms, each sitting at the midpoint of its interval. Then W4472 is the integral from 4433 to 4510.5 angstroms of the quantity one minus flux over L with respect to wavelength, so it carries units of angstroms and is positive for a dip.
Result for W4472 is 3.2 angstroms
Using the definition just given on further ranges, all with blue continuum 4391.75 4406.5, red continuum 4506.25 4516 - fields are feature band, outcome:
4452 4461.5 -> 2.8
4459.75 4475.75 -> 0.6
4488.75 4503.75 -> 0.3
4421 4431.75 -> 0.6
